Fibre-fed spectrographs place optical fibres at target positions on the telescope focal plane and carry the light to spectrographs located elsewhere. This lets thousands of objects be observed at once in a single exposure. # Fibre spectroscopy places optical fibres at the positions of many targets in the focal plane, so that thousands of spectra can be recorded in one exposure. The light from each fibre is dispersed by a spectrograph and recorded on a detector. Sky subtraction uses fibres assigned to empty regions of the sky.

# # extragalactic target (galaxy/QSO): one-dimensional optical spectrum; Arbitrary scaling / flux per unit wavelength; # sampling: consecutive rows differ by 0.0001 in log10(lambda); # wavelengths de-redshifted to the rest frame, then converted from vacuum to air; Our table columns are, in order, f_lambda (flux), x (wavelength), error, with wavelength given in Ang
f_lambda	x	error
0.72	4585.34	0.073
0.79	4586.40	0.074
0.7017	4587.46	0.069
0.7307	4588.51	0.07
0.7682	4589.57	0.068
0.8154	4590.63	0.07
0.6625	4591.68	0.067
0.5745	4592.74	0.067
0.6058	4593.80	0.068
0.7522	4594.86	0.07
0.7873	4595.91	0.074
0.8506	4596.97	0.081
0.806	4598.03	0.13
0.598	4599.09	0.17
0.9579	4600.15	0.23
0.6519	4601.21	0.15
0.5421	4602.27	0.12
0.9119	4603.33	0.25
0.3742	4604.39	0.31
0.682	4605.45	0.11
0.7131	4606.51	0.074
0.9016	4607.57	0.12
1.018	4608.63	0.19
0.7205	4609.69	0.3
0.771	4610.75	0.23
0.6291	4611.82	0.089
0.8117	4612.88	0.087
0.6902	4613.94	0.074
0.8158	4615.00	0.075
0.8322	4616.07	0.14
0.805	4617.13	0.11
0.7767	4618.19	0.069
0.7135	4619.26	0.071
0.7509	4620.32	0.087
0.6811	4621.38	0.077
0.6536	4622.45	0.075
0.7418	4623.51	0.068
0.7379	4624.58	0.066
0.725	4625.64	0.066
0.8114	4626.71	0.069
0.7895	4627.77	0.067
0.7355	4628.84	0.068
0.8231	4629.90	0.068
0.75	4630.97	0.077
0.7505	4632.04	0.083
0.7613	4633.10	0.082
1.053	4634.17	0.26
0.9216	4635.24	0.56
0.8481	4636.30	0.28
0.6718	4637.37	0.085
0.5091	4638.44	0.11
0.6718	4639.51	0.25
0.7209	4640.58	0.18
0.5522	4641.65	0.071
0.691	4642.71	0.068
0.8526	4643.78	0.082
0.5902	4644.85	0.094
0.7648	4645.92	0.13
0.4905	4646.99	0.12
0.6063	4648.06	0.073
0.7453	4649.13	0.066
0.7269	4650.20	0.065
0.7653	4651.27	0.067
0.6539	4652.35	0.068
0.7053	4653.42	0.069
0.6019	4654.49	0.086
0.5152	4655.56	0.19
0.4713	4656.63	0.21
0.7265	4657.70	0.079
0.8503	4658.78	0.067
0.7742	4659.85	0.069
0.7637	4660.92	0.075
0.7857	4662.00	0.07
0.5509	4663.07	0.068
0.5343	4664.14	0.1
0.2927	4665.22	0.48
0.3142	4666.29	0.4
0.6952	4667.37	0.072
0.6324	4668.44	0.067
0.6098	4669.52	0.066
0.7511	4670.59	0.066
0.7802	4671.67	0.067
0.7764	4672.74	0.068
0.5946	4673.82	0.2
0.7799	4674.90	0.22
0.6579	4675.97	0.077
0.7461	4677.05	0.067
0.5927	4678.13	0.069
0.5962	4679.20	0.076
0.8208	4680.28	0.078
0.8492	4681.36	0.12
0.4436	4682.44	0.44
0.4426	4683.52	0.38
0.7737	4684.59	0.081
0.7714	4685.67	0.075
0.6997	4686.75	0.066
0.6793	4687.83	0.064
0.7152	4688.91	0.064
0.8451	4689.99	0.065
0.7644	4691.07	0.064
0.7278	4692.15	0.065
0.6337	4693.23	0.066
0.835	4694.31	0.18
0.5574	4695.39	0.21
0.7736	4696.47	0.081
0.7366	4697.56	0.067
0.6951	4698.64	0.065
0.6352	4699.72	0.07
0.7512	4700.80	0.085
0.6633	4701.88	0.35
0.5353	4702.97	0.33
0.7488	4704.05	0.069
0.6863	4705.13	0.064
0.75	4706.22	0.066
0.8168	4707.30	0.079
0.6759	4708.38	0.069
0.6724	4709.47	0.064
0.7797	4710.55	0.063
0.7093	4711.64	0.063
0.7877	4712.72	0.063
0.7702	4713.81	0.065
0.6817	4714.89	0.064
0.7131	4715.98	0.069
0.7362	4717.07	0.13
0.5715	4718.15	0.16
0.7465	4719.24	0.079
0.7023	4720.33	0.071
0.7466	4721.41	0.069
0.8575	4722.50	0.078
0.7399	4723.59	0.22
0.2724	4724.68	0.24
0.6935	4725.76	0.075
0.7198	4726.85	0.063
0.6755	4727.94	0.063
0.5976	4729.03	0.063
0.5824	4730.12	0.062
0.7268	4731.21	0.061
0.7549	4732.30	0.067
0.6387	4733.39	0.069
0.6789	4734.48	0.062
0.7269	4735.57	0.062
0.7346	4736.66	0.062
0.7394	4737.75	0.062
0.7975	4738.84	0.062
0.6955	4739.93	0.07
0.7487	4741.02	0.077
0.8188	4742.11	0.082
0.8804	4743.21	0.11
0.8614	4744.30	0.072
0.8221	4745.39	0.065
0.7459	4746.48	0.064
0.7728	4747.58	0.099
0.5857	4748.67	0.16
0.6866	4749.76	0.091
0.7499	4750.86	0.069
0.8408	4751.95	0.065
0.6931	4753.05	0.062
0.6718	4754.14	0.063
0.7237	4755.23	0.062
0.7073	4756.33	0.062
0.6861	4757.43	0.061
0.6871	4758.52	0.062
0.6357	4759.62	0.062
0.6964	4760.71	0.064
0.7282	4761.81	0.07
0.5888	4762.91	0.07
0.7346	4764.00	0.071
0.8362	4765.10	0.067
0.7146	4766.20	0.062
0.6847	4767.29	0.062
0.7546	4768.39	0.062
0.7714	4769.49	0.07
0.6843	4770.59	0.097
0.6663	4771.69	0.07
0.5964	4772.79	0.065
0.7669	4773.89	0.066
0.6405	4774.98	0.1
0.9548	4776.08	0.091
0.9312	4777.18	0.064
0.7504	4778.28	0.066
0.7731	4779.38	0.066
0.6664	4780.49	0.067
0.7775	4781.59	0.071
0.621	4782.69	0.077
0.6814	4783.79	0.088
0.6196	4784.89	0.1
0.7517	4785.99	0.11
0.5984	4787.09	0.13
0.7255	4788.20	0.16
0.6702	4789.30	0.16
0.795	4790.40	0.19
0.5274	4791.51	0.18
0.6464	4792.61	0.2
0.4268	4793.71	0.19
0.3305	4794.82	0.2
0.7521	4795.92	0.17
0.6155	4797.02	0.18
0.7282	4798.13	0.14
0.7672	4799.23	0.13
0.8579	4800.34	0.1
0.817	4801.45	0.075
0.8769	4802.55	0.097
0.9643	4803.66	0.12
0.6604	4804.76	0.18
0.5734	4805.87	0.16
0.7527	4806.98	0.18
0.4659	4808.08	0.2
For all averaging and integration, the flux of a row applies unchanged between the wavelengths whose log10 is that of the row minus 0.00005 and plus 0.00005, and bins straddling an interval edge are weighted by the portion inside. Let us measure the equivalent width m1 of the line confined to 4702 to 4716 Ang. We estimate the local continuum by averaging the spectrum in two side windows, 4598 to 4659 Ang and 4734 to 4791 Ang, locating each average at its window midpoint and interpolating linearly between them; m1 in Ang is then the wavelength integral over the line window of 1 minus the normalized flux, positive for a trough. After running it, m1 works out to 0.2 Ang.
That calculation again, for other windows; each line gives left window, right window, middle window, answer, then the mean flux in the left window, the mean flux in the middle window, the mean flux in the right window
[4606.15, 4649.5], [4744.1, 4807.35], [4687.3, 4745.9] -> 0.9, 0.746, 0.715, 0.712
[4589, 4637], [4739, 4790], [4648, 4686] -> 4.5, 0.757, 0.658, 0.727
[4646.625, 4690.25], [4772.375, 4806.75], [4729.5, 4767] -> -1.9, 0.661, 0.726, 0.706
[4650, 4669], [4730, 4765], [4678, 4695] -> -1.1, 0.629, 0.701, 0.726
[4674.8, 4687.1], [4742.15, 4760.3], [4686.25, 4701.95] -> -0.6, 0.678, 0.716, 0.736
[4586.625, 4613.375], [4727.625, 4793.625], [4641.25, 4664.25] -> 1.8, 0.734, 0.672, 0.715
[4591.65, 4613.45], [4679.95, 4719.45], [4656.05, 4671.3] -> 1.9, 0.731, 0.626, 0.707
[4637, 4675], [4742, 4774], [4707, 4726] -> -0.2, 0.652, 0.703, 0.724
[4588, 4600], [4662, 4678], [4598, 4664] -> -4.3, 0.73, 0.724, 0.627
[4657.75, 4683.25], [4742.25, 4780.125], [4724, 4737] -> 1.1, 0.659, 0.65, 0.736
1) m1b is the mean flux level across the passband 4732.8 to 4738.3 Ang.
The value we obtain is 0.705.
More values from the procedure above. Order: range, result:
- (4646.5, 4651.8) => 0.669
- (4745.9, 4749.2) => 0.703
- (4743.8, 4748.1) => 0.8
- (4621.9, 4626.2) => 0.714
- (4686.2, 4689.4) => 0.698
